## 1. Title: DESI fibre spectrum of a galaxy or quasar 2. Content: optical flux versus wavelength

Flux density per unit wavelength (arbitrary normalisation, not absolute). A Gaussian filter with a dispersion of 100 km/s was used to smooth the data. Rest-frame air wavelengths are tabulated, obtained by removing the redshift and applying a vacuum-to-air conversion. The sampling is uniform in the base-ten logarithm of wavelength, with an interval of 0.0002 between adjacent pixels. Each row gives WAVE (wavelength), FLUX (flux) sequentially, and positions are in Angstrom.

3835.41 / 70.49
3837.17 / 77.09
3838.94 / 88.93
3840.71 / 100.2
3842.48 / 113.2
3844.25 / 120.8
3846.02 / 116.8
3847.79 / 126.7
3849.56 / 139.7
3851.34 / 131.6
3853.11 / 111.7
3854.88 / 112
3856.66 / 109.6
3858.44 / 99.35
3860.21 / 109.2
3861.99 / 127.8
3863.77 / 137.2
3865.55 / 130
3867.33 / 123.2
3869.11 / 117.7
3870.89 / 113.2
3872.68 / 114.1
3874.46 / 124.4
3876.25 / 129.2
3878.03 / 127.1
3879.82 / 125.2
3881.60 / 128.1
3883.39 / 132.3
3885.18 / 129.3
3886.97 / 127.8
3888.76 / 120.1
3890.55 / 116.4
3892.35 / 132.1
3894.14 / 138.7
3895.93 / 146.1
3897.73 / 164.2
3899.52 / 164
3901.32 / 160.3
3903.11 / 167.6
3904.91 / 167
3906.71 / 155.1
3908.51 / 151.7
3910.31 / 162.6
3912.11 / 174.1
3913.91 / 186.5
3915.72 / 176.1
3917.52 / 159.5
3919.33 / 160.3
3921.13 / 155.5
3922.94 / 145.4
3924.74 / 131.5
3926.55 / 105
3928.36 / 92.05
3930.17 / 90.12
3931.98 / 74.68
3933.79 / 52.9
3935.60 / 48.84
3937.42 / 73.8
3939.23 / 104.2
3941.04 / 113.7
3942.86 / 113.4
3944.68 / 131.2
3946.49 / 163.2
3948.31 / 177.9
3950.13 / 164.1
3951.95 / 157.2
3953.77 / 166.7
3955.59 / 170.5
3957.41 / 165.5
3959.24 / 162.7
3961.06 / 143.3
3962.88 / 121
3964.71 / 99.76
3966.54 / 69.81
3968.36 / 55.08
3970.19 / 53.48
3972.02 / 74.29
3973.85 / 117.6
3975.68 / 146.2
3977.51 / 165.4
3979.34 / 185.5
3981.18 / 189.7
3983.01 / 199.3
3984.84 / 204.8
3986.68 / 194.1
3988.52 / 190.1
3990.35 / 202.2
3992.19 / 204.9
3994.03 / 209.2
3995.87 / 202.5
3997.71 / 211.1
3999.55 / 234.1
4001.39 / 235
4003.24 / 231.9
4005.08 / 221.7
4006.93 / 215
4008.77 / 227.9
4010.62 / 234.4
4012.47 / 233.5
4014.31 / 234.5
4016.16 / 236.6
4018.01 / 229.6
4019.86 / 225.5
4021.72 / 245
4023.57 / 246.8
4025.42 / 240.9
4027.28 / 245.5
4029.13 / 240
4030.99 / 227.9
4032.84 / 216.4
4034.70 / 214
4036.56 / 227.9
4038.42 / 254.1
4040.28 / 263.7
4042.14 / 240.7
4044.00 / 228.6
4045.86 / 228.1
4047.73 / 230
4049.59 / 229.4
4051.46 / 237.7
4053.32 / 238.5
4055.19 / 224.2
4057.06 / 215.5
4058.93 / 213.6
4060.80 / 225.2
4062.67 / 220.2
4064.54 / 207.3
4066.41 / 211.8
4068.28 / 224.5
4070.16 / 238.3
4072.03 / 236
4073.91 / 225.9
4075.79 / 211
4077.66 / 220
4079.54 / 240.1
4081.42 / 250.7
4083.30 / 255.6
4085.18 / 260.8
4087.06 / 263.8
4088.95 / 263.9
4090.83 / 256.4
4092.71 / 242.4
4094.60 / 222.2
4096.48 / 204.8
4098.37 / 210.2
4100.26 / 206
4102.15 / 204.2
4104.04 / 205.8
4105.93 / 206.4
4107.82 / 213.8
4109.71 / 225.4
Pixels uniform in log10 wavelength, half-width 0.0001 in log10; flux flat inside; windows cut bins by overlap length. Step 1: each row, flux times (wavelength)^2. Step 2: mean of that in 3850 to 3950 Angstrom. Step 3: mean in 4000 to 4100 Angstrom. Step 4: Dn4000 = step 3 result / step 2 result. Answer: 1.93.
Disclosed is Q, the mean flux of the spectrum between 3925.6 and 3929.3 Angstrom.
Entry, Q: 98.7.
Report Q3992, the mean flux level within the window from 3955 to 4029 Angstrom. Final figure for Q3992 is 188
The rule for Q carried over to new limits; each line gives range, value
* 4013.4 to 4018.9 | 234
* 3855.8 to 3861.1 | 106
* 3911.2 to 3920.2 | 171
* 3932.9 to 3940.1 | 69.8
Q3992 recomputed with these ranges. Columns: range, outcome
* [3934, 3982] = 127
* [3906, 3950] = 130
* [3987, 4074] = 227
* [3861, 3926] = 142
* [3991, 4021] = 224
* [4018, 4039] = 234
